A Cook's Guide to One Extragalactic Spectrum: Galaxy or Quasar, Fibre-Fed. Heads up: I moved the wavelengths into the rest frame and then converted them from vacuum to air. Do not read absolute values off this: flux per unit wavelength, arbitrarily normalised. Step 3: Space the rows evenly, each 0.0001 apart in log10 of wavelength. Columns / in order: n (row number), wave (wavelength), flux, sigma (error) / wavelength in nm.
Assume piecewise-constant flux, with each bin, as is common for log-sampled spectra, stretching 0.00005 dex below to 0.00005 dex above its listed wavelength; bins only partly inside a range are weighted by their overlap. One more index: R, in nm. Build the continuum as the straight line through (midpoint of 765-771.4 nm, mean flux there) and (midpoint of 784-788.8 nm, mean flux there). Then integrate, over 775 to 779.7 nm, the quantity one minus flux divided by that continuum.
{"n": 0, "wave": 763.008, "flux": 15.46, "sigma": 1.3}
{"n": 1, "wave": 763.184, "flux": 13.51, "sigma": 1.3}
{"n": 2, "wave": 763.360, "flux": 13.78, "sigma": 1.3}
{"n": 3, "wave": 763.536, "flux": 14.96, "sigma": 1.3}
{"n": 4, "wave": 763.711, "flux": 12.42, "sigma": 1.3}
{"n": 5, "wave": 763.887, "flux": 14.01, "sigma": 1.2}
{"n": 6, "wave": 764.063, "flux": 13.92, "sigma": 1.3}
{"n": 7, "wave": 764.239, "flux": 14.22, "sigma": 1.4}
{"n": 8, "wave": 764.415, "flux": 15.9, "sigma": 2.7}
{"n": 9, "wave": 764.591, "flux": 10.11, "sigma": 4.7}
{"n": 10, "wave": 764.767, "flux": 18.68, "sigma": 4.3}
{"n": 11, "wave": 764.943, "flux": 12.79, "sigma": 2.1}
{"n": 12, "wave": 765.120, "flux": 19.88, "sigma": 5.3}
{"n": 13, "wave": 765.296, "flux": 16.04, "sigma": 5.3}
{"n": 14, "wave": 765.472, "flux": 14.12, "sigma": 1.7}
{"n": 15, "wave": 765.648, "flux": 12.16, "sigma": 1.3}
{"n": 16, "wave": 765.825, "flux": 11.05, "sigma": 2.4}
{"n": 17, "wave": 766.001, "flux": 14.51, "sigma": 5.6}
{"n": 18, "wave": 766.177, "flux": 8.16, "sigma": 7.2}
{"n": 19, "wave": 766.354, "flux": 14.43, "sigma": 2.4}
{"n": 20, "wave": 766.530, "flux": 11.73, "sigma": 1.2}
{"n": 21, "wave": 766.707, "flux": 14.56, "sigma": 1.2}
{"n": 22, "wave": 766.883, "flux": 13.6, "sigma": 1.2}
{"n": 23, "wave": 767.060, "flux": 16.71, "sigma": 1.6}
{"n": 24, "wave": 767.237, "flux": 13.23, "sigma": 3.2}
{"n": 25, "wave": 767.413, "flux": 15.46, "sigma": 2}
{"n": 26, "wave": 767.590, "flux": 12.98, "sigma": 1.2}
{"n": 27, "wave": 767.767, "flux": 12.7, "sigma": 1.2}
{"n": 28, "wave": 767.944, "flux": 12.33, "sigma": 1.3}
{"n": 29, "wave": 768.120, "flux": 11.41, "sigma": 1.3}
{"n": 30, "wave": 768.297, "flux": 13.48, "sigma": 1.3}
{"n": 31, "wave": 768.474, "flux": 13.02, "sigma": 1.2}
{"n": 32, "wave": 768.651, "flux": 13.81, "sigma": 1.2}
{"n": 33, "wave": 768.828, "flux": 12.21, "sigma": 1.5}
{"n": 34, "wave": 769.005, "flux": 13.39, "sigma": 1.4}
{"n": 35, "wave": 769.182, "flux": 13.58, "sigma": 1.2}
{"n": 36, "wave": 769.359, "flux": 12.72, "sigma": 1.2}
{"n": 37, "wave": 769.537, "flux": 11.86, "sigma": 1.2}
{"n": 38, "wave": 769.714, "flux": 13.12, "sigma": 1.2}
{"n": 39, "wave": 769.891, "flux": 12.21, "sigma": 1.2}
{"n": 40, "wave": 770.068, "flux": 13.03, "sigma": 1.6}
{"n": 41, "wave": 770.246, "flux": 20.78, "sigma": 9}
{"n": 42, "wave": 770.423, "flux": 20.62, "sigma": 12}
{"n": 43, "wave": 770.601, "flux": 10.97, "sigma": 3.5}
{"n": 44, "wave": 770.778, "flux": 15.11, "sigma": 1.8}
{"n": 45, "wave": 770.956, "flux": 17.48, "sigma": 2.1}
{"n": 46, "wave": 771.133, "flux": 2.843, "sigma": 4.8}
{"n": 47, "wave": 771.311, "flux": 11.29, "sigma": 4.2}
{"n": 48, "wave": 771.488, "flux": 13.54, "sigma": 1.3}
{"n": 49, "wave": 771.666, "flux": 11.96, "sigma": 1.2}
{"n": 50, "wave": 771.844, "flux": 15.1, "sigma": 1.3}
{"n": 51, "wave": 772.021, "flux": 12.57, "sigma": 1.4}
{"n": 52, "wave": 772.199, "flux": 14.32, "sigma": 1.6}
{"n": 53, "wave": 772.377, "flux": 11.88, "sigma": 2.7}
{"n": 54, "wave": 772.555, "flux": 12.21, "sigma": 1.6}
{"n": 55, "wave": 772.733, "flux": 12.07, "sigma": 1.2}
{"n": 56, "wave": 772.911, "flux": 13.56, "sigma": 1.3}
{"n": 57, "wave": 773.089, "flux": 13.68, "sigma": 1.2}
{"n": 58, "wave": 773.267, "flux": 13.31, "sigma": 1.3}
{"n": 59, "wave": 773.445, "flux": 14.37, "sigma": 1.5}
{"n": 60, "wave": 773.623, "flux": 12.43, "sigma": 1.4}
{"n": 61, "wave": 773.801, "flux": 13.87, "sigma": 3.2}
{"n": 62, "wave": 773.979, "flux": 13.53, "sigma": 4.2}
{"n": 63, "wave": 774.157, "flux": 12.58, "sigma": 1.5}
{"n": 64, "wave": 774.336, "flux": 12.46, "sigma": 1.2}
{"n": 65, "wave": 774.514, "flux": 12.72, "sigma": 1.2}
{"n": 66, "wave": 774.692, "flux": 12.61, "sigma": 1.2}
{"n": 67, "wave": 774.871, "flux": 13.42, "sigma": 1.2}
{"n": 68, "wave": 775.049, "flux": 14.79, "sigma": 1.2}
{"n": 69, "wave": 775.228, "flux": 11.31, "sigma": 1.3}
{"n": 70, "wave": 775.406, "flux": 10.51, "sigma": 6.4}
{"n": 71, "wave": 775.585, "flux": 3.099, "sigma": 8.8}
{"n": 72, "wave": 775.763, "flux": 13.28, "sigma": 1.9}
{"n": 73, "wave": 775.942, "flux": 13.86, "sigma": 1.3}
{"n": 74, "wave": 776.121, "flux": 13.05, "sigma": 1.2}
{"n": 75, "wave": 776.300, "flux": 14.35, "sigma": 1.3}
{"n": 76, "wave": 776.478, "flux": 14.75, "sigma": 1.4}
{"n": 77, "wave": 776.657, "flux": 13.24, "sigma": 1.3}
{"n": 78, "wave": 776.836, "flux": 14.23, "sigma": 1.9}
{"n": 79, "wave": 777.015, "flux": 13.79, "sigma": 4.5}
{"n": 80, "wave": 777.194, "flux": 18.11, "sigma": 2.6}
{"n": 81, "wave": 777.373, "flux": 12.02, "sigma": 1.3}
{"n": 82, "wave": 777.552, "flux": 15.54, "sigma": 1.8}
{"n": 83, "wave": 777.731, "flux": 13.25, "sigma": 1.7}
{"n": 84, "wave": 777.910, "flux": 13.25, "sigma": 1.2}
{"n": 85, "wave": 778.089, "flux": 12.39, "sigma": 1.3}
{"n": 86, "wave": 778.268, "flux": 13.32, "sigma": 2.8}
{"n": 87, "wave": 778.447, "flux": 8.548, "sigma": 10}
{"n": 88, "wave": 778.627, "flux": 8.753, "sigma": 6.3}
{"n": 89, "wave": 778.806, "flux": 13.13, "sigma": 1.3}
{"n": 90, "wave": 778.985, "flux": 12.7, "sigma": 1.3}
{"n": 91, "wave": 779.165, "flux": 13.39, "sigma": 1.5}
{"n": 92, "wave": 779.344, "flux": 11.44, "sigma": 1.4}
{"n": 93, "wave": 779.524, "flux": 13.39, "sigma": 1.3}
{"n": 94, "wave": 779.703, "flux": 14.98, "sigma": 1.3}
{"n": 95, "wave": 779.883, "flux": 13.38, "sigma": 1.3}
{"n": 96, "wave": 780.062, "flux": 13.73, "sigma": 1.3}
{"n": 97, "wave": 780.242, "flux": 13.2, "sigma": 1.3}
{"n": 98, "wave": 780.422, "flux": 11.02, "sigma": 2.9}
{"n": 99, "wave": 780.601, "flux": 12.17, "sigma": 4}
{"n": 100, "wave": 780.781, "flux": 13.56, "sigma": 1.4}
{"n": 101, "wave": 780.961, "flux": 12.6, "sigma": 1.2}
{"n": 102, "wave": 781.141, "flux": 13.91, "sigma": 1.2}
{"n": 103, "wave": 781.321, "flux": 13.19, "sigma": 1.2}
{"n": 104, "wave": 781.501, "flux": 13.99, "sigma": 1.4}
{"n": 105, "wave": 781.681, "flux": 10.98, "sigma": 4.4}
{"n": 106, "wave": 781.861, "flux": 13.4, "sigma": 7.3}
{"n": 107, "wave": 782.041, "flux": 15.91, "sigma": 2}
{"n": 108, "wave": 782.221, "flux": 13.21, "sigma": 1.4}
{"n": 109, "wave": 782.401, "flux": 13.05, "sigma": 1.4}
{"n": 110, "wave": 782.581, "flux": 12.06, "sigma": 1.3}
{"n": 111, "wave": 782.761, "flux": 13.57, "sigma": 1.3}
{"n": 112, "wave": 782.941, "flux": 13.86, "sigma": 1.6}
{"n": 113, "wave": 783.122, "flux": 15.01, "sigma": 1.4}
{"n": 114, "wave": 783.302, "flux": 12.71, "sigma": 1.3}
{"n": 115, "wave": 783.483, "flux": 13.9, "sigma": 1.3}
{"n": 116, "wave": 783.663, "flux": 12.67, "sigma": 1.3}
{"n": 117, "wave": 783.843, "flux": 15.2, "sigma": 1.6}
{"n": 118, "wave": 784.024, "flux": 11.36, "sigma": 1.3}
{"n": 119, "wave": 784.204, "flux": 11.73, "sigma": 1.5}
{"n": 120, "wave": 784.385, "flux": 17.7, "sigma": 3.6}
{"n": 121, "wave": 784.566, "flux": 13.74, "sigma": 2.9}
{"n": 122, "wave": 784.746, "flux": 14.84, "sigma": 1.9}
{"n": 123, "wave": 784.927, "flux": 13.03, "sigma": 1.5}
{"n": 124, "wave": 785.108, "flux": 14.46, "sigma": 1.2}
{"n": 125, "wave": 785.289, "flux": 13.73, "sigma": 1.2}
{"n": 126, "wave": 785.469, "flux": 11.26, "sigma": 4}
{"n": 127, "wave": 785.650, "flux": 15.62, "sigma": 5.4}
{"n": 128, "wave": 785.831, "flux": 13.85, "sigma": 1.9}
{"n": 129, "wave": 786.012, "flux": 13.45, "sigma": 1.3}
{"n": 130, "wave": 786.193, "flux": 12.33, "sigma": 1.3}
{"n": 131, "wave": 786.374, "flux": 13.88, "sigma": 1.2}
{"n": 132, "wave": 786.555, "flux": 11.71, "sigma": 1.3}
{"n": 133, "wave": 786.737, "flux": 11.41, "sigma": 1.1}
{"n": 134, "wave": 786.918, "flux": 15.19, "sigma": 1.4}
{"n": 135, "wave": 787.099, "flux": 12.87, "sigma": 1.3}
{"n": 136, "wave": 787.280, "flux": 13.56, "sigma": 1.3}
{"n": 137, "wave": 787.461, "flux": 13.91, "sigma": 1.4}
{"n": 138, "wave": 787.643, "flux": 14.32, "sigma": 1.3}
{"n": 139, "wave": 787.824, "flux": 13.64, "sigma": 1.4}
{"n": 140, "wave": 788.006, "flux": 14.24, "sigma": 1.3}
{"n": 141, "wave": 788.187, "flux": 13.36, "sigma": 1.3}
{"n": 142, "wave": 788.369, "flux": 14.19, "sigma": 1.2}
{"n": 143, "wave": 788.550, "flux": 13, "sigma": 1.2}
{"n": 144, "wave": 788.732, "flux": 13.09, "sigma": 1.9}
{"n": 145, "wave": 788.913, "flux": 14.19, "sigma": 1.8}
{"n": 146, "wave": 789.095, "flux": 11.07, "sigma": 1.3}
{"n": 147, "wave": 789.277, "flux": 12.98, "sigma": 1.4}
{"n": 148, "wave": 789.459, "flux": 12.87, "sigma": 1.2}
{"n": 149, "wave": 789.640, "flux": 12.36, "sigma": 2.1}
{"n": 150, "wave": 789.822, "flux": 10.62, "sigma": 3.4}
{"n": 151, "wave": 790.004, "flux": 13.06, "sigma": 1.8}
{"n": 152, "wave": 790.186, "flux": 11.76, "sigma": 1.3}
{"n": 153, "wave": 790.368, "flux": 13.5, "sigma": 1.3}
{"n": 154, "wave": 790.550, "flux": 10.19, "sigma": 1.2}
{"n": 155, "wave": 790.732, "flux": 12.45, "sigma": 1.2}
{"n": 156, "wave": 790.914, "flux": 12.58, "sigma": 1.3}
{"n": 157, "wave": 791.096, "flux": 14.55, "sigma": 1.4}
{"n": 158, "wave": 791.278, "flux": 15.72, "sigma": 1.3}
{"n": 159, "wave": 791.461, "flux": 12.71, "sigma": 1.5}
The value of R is 0.29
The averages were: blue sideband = 13.5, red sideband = 13.6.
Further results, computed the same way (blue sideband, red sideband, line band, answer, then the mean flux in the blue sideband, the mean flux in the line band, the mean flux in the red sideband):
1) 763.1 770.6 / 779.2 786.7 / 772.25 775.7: 0.323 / 13.9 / 12.4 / 13.4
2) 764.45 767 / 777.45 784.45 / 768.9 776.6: 0.250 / 13.8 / 13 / 13.1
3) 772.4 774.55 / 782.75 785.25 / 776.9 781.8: 0.190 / 13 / 13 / 13.8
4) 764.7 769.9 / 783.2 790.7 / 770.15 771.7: -0.050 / 13.5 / 13.9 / 13.2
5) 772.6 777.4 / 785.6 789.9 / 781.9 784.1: -0.069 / 13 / 13.6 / 13.2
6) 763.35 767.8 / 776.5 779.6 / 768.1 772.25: 0.068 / 13.9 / 13.4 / 13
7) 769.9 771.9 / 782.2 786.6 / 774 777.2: 0.217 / 13.8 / 12.8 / 13.5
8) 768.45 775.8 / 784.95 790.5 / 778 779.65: 0.135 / 12.9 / 12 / 13.2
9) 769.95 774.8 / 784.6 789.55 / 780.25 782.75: 0.068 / 13.4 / 13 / 13.4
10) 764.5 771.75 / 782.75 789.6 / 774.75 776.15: 0.195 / 13.5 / 11.6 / 13.5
